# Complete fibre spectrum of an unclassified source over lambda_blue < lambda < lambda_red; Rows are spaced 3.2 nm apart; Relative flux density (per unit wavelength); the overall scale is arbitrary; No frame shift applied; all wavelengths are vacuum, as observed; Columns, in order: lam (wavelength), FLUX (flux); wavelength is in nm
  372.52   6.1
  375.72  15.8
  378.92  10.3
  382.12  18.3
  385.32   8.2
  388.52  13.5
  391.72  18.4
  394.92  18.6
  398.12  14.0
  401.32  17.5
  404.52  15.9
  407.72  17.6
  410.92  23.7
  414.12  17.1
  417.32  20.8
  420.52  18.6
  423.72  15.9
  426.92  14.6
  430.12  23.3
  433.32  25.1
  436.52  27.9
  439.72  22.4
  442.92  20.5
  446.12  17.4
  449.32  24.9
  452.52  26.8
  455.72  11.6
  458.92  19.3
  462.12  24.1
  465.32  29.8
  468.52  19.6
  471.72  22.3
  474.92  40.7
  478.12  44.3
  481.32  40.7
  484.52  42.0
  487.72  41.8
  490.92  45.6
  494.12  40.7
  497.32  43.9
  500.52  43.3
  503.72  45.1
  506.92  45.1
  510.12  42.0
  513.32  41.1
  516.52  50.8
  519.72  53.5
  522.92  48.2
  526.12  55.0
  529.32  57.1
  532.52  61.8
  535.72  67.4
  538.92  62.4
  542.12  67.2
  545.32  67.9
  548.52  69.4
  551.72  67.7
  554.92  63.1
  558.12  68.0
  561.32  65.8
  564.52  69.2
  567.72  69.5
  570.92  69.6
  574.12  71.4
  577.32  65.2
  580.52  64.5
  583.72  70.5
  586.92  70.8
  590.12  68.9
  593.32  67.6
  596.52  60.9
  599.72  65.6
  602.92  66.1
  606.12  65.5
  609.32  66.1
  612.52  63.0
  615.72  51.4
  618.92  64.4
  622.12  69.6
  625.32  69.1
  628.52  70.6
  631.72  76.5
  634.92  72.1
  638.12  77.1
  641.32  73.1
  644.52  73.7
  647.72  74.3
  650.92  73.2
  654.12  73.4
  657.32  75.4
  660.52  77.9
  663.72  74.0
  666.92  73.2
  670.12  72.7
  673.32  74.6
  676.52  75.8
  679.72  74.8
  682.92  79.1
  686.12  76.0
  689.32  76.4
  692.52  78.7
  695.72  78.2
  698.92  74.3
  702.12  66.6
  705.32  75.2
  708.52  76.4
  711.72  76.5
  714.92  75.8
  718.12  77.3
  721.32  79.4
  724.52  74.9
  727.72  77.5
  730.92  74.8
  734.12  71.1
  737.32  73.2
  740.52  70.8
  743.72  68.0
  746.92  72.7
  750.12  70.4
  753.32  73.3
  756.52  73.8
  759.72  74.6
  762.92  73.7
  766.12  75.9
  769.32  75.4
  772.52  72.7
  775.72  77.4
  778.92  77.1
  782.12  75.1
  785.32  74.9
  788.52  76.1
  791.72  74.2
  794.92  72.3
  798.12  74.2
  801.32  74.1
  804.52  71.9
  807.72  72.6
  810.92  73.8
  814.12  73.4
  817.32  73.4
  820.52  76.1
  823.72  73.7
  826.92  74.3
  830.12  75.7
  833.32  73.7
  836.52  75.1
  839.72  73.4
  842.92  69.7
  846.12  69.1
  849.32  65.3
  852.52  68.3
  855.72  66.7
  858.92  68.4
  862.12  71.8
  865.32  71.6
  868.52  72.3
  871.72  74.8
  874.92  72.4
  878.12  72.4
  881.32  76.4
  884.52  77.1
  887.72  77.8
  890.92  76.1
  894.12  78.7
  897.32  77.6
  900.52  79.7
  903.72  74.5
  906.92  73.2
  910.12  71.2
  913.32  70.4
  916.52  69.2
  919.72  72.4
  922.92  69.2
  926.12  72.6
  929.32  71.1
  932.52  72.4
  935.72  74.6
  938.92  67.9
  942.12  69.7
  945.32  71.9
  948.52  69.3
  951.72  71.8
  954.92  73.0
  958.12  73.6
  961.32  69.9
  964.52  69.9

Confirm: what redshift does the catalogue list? 0.189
